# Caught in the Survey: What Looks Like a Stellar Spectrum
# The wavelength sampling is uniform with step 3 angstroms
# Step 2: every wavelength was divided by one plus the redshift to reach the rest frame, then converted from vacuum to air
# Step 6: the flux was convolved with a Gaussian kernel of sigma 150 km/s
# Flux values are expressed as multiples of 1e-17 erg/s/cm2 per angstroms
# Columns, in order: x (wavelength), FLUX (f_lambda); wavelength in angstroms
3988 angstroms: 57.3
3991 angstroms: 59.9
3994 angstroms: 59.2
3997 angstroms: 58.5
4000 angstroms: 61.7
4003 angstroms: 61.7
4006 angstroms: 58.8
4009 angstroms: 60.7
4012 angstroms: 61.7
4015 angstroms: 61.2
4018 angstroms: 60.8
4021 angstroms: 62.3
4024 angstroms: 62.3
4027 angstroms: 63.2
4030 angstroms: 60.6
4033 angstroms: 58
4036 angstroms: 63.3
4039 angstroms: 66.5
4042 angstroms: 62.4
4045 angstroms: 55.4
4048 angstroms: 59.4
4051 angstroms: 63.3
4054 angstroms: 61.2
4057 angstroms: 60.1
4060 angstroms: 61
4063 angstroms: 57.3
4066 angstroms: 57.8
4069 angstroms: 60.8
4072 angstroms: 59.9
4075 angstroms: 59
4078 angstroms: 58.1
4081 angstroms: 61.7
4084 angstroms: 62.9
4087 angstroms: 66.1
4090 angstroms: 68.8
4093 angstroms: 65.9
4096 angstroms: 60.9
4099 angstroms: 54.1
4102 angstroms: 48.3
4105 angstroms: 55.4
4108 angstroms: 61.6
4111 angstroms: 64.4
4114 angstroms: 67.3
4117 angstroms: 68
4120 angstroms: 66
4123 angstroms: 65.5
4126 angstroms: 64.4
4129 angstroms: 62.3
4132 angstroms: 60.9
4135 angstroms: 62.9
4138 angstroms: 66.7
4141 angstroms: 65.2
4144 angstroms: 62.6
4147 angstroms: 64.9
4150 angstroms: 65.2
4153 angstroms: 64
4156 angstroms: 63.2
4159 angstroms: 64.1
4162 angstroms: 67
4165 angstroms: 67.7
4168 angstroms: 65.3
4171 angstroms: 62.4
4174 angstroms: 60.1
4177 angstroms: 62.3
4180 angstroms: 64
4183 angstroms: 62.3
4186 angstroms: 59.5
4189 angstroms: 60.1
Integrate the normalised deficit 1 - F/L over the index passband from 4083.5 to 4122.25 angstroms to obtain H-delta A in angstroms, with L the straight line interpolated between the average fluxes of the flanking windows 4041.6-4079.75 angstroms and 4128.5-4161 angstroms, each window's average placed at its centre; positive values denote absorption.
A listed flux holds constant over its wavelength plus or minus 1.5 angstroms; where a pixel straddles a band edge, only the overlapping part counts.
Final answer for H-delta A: -0.4 angstroms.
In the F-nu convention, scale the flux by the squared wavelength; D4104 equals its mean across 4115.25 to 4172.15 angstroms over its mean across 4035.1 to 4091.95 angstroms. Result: 1.10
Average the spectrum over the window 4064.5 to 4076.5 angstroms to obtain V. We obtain 59.4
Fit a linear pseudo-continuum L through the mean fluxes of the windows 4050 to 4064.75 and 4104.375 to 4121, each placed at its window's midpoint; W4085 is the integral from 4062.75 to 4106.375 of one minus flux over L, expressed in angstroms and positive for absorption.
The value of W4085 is 1.7 angstroms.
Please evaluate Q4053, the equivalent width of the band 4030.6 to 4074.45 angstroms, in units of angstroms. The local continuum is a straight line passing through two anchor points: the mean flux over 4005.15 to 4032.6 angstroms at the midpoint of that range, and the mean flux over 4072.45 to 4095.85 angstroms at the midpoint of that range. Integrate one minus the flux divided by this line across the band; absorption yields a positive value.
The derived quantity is 1.2 angstroms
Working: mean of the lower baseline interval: 61.2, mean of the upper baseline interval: 62.9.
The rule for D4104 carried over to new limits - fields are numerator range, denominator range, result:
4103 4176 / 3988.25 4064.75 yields 1.11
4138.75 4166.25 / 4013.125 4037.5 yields 1.12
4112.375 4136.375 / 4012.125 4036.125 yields 1.11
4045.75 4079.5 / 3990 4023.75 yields 1.01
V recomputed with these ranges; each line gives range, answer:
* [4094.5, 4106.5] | 54.7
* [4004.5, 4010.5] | 59.8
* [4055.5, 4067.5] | 59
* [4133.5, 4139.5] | 64.8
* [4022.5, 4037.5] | 61.5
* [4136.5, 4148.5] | 64.9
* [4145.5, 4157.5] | 64.3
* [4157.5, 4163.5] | 65.5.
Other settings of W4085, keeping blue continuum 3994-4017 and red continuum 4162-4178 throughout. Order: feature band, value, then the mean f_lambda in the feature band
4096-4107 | 1.5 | 54.1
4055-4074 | 0.7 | 59.5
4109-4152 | -1.1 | 64.7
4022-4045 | -0.3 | 61.9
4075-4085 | 0.2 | 60.5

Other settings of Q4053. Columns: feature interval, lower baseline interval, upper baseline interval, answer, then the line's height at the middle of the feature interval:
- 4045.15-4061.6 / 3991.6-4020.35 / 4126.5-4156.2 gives 0.31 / 61.7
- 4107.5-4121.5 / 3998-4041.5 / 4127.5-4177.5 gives -0.54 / 63.3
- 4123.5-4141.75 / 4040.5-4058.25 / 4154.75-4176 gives -0.19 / 63.1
